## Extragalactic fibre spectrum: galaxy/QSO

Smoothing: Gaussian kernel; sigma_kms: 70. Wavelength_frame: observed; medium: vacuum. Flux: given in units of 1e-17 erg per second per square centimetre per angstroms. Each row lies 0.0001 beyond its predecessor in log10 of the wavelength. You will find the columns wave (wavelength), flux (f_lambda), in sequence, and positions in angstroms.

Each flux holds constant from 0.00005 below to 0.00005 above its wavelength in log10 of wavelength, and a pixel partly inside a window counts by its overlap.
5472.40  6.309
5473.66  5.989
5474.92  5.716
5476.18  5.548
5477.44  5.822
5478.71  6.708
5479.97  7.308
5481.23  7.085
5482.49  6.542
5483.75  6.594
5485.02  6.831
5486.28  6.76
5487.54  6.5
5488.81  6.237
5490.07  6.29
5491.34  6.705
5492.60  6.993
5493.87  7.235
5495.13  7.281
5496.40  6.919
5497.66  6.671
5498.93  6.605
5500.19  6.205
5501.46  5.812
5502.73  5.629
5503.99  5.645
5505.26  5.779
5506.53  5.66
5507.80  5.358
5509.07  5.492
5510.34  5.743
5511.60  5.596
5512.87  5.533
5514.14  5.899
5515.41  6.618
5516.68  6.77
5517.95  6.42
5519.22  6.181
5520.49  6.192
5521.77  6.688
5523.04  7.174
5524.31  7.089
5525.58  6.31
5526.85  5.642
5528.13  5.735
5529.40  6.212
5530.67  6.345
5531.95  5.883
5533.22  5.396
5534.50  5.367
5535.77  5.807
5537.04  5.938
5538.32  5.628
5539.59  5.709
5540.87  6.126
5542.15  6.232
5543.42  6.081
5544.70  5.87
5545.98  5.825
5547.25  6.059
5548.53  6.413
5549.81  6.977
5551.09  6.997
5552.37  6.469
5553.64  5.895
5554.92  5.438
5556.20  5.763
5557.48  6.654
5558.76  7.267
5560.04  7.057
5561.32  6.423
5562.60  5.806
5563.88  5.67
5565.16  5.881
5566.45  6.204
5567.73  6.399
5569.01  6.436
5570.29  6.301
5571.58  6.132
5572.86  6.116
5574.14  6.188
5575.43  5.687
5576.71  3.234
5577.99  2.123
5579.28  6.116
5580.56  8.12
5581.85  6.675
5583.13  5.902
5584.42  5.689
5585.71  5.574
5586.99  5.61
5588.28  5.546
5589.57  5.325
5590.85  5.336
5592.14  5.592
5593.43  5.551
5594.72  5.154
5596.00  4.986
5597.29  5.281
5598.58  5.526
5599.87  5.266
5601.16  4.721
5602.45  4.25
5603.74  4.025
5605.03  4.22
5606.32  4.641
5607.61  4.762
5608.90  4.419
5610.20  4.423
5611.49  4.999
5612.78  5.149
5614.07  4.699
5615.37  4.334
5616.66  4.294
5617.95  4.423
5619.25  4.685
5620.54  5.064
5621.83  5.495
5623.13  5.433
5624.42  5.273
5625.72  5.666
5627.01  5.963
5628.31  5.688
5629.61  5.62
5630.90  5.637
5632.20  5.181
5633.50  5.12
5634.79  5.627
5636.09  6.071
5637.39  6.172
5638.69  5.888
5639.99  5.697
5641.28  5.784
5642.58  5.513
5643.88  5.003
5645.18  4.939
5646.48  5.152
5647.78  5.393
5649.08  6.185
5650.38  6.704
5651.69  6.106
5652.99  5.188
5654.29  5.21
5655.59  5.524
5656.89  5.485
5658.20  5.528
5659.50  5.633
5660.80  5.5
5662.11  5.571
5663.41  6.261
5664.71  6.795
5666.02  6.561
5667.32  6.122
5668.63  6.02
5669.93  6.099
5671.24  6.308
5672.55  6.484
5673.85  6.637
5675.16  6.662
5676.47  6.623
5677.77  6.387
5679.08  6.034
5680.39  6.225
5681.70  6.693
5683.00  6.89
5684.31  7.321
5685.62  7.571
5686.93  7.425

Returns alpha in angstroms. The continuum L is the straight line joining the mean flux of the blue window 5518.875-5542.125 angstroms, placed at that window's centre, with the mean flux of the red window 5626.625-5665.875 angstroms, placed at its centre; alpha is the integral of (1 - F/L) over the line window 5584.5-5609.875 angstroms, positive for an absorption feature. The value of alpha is 3.5 angstroms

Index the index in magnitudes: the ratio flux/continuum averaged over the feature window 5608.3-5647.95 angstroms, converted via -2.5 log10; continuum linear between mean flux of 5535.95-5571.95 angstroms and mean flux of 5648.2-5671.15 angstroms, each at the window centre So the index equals 0.14 mag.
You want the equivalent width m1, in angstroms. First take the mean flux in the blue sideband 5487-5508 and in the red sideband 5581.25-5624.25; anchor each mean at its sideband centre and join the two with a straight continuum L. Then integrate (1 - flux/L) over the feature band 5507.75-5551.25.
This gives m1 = -1.1 angstroms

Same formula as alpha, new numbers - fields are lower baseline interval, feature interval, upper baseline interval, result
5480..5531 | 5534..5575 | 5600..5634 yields -3.2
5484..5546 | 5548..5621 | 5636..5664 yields 5.1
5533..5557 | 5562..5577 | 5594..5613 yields -1.1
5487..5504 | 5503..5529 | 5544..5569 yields 1.4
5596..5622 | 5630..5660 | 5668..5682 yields 0.1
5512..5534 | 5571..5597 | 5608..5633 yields -0.1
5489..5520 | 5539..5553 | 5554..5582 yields -0.5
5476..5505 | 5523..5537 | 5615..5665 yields 0.5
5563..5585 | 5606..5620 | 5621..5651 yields 2.6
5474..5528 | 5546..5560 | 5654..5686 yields -0.2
